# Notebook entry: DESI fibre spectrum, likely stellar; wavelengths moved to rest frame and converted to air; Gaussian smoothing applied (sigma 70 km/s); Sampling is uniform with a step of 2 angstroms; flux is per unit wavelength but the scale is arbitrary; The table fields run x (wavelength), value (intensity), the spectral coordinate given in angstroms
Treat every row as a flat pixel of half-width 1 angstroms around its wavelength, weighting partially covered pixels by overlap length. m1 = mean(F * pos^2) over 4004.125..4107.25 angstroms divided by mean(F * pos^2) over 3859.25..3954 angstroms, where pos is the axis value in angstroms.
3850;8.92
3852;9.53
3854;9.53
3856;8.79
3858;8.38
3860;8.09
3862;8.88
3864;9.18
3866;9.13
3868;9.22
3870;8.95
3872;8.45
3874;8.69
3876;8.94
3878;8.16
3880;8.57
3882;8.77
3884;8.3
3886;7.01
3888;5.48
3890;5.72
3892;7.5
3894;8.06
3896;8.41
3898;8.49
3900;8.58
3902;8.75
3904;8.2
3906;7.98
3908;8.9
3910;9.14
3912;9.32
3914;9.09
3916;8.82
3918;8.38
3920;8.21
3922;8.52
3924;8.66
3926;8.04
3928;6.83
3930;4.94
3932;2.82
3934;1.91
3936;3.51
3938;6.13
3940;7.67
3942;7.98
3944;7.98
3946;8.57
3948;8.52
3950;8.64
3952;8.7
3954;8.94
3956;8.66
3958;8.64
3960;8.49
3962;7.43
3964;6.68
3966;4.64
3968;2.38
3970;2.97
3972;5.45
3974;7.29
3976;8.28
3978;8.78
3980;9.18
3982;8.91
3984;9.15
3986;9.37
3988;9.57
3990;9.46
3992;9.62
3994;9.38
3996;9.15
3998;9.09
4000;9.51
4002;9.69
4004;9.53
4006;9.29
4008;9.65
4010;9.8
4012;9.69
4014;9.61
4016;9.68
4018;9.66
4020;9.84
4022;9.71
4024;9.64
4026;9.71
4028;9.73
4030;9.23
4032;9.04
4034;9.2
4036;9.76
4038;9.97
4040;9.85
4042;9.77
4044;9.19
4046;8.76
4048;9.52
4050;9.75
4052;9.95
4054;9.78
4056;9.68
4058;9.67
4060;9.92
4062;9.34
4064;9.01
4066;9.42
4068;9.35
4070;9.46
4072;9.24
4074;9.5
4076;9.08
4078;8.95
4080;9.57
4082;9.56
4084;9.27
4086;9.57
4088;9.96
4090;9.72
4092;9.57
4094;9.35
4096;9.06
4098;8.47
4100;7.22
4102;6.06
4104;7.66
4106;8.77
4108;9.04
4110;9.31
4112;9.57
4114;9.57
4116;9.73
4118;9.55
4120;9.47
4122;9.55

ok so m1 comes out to 1.28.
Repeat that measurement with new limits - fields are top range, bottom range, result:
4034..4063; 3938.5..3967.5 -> 1.29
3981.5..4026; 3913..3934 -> 1.38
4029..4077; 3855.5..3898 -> 1.26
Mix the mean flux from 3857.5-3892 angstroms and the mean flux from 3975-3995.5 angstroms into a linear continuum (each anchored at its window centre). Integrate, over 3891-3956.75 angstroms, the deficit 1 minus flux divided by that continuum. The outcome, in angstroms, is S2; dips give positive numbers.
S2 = 6.90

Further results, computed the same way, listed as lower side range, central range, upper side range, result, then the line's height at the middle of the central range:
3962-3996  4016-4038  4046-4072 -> -2.1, 8.76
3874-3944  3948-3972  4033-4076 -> 3.7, 8.24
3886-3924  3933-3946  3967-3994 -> 3.1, 8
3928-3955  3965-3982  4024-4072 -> 2.9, 7.51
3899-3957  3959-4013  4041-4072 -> 1.8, 8.49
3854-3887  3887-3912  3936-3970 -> 0.4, 8.14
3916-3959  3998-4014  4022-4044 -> -1.1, 8.93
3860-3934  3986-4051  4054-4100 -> -4.5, 8.92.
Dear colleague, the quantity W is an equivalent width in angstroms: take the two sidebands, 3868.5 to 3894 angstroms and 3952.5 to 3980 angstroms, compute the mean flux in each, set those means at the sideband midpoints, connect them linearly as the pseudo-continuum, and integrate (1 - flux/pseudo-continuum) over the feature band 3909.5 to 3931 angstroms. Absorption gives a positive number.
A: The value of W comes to -2.0 angstroms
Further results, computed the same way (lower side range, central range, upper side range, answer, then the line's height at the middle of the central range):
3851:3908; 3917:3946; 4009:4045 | 7.2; 8.8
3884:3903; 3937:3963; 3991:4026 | 1.2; 8.56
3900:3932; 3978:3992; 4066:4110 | -1.3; 8.45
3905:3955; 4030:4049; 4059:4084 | -1.0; 8.95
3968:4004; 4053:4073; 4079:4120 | -1.5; 8.83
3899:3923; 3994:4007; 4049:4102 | -0.5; 9.01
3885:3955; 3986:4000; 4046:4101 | -1.6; 8.41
